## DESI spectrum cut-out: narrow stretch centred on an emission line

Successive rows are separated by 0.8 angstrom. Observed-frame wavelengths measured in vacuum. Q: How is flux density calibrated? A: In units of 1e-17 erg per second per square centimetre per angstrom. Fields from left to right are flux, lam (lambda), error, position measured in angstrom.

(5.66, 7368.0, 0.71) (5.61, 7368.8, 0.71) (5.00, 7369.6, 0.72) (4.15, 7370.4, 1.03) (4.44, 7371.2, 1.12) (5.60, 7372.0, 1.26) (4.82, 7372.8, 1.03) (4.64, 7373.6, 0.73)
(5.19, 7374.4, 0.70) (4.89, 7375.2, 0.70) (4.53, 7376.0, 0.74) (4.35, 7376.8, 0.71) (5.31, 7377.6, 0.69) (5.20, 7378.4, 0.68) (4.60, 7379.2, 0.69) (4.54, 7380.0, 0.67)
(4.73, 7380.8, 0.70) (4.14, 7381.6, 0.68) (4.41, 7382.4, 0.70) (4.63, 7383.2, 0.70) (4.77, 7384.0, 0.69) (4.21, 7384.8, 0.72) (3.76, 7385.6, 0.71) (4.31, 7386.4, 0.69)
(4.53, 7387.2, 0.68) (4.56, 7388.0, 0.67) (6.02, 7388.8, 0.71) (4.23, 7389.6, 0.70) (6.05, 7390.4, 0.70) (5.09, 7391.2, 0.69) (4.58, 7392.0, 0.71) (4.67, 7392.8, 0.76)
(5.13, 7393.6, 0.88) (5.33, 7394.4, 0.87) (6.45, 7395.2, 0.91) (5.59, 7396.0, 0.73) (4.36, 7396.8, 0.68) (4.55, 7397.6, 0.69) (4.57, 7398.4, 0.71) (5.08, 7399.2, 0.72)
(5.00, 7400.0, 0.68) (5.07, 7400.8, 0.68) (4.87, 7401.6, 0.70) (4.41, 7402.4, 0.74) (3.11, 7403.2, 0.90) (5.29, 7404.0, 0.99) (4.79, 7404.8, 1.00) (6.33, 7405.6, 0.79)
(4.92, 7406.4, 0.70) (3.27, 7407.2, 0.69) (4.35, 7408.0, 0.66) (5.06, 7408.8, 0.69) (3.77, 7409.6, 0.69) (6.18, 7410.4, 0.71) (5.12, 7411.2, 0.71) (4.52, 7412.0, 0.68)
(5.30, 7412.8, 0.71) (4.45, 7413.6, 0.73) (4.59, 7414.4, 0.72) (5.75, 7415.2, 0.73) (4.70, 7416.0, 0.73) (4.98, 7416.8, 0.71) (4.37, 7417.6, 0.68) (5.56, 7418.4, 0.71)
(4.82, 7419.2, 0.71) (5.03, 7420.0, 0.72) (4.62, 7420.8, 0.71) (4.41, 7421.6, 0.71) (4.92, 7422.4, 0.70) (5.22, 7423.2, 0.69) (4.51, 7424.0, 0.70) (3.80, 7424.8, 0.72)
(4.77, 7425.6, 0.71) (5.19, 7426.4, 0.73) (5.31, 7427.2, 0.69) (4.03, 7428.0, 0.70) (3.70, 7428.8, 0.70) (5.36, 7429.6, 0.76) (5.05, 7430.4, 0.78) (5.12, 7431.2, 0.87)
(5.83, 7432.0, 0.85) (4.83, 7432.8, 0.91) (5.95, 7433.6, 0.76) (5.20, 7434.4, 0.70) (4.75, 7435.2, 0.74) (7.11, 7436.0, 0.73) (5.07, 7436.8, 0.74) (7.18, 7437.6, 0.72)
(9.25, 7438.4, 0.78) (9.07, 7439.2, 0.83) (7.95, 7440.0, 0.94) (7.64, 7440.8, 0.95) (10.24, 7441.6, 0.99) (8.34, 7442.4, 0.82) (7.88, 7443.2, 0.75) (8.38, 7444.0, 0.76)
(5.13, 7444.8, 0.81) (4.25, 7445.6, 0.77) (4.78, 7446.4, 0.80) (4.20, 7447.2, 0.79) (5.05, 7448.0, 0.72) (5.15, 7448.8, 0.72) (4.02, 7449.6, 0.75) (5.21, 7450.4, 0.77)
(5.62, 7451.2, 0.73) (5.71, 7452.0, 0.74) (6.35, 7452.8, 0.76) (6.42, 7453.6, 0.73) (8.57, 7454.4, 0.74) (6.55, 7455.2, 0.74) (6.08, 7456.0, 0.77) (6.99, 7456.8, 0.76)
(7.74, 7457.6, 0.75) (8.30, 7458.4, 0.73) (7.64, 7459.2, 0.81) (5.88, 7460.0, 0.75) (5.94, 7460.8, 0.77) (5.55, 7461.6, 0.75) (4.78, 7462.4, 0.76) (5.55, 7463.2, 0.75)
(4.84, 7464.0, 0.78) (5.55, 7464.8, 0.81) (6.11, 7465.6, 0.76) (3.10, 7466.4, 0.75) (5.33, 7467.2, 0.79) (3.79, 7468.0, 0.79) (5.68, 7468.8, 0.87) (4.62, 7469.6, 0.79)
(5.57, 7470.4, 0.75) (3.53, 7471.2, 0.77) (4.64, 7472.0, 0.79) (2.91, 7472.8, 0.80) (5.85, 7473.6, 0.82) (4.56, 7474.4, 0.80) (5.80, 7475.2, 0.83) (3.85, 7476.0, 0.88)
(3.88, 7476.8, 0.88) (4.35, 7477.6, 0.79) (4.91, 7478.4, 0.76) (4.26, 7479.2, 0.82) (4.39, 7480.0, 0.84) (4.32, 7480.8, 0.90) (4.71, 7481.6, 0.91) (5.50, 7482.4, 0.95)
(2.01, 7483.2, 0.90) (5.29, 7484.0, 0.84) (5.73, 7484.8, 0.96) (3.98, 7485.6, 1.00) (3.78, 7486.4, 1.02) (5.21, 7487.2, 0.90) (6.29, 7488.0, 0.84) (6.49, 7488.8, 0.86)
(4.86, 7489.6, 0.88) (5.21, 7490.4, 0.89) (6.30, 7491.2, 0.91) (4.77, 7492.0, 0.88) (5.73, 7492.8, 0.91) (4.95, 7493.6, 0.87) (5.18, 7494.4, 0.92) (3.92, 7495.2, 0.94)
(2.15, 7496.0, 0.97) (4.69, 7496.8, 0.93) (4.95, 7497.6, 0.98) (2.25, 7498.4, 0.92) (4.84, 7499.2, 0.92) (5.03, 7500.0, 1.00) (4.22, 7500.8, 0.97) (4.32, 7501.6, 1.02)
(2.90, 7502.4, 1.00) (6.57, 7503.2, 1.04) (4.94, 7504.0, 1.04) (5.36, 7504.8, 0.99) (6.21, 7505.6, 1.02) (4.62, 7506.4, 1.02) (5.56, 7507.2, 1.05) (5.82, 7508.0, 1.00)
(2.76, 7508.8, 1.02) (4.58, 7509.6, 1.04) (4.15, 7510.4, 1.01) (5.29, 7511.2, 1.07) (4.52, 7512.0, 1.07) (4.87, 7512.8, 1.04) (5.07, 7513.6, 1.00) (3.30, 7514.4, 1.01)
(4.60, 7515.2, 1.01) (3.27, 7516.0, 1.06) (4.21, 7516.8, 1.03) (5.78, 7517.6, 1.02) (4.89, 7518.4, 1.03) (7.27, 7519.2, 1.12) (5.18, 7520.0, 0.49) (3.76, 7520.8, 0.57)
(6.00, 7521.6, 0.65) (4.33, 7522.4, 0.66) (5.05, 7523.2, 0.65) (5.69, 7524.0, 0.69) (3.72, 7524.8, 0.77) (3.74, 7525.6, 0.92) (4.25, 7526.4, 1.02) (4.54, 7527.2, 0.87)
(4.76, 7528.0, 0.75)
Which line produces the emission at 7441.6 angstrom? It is [S II] 6716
